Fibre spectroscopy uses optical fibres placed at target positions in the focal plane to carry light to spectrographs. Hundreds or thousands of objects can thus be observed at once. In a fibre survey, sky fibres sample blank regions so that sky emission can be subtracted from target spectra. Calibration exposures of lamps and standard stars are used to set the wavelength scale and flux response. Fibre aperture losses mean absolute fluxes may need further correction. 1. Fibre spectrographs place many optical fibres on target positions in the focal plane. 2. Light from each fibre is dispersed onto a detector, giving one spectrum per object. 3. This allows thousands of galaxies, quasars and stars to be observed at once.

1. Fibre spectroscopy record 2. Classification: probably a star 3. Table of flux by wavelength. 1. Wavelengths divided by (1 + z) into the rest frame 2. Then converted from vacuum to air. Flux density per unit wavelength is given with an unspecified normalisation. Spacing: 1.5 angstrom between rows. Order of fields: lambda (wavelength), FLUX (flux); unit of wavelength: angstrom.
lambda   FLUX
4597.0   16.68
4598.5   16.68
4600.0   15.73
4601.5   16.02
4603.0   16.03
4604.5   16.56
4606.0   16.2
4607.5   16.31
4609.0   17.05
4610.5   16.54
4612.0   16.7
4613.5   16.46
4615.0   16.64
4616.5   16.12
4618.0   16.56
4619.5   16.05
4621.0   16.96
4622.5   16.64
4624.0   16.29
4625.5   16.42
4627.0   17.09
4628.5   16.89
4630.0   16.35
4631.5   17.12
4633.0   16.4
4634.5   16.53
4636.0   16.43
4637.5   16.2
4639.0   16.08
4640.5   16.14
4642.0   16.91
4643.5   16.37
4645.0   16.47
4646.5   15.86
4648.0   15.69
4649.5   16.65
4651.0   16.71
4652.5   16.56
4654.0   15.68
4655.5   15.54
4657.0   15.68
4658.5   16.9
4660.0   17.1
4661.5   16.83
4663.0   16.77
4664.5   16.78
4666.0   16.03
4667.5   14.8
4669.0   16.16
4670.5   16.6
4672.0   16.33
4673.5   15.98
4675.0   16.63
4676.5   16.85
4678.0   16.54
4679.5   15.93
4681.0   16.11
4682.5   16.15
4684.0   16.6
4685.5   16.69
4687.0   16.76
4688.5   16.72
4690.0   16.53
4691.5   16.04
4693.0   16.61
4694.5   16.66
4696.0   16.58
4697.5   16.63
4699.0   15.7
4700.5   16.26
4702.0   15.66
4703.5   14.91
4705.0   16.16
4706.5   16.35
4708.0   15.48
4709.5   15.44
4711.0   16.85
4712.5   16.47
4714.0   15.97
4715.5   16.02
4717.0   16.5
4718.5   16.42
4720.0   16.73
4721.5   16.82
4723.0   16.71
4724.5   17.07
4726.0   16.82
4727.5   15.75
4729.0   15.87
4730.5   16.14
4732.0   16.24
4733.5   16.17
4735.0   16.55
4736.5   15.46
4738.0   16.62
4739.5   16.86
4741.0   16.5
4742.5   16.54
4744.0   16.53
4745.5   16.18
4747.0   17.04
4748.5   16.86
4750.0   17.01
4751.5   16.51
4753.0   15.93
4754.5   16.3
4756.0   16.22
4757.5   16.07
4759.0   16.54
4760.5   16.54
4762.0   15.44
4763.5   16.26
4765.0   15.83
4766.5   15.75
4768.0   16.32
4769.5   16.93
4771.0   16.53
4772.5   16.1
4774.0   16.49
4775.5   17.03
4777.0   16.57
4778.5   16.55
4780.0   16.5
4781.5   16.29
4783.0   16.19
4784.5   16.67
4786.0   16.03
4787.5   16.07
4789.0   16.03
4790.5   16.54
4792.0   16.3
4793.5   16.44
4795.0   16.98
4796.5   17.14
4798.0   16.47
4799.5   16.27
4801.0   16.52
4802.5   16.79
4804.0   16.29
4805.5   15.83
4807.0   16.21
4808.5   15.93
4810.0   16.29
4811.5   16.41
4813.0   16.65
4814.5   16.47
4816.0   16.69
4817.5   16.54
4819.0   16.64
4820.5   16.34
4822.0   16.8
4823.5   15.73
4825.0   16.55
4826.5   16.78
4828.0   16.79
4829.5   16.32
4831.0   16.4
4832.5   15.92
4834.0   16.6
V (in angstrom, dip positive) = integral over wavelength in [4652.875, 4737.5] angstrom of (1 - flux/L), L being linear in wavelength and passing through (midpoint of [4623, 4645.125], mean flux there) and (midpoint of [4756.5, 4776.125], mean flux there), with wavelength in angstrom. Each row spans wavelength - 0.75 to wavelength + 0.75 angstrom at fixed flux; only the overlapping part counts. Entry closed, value 0.7 angstrom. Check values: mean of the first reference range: 16.5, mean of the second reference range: 16.3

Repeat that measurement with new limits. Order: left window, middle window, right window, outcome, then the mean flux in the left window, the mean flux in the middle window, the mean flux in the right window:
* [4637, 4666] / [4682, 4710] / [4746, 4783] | 0.3 angstrom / 16.4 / 16.2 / 16.4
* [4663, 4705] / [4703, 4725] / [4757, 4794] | 0.0 angstrom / 16.3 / 16.3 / 16.3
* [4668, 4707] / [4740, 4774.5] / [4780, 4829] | 0.0 angstrom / 16.3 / 16.4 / 16.4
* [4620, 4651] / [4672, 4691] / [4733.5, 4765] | 0.0 angstrom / 16.5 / 16.4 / 16.4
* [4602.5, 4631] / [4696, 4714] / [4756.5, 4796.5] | 0.5 angstrom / 16.5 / 16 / 16.4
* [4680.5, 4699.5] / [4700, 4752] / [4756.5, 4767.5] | -0.2 angstrom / 16.5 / 16.3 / 16.1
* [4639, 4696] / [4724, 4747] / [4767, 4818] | 0.0 angstrom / 16.4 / 16.4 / 16.4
